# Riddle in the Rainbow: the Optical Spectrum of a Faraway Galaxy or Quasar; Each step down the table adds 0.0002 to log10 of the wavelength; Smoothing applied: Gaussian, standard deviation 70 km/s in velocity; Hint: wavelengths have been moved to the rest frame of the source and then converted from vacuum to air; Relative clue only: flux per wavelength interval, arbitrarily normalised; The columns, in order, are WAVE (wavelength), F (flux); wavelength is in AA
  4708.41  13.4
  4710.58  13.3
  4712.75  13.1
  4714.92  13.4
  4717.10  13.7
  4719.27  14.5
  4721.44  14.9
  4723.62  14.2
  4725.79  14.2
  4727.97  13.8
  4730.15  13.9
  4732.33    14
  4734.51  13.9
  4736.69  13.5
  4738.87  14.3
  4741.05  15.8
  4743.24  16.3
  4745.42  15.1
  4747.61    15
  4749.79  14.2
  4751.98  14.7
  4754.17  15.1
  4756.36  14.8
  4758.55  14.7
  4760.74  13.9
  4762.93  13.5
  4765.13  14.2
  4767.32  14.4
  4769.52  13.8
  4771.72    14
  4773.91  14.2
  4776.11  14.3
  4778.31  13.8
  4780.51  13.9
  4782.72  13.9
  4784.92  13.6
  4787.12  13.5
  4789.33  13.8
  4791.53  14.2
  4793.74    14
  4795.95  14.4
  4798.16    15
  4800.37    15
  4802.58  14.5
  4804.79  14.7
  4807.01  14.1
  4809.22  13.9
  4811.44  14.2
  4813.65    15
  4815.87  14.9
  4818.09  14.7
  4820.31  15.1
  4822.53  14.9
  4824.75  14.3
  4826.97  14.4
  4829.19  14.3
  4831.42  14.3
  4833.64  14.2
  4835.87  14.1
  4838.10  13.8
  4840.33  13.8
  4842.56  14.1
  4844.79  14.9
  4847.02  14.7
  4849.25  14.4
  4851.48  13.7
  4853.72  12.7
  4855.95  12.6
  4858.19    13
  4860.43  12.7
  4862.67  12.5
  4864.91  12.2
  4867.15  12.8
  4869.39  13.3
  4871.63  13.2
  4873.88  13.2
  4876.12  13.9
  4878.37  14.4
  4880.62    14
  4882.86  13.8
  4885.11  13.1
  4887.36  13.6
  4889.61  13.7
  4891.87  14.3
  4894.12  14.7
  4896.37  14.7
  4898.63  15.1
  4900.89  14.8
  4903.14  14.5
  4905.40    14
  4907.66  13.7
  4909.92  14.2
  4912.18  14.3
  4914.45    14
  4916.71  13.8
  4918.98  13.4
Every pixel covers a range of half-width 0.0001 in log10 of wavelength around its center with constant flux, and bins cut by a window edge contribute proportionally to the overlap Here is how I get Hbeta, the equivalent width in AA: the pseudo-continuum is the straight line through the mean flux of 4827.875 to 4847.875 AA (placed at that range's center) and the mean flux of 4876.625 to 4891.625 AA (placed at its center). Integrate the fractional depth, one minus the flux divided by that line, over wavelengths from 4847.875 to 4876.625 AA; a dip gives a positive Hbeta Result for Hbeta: 1.88 AA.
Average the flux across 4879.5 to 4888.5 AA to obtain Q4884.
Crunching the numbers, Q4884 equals 13.6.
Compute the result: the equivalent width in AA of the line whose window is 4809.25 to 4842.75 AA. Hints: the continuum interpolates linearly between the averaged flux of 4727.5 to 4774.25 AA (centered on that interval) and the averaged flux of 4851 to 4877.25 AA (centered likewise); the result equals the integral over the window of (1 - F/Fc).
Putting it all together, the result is -2.3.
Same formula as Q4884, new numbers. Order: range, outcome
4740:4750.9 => 15.3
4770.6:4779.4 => 14.1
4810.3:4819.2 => 14.7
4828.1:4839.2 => 14.1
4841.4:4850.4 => 14.5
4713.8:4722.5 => 14.1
